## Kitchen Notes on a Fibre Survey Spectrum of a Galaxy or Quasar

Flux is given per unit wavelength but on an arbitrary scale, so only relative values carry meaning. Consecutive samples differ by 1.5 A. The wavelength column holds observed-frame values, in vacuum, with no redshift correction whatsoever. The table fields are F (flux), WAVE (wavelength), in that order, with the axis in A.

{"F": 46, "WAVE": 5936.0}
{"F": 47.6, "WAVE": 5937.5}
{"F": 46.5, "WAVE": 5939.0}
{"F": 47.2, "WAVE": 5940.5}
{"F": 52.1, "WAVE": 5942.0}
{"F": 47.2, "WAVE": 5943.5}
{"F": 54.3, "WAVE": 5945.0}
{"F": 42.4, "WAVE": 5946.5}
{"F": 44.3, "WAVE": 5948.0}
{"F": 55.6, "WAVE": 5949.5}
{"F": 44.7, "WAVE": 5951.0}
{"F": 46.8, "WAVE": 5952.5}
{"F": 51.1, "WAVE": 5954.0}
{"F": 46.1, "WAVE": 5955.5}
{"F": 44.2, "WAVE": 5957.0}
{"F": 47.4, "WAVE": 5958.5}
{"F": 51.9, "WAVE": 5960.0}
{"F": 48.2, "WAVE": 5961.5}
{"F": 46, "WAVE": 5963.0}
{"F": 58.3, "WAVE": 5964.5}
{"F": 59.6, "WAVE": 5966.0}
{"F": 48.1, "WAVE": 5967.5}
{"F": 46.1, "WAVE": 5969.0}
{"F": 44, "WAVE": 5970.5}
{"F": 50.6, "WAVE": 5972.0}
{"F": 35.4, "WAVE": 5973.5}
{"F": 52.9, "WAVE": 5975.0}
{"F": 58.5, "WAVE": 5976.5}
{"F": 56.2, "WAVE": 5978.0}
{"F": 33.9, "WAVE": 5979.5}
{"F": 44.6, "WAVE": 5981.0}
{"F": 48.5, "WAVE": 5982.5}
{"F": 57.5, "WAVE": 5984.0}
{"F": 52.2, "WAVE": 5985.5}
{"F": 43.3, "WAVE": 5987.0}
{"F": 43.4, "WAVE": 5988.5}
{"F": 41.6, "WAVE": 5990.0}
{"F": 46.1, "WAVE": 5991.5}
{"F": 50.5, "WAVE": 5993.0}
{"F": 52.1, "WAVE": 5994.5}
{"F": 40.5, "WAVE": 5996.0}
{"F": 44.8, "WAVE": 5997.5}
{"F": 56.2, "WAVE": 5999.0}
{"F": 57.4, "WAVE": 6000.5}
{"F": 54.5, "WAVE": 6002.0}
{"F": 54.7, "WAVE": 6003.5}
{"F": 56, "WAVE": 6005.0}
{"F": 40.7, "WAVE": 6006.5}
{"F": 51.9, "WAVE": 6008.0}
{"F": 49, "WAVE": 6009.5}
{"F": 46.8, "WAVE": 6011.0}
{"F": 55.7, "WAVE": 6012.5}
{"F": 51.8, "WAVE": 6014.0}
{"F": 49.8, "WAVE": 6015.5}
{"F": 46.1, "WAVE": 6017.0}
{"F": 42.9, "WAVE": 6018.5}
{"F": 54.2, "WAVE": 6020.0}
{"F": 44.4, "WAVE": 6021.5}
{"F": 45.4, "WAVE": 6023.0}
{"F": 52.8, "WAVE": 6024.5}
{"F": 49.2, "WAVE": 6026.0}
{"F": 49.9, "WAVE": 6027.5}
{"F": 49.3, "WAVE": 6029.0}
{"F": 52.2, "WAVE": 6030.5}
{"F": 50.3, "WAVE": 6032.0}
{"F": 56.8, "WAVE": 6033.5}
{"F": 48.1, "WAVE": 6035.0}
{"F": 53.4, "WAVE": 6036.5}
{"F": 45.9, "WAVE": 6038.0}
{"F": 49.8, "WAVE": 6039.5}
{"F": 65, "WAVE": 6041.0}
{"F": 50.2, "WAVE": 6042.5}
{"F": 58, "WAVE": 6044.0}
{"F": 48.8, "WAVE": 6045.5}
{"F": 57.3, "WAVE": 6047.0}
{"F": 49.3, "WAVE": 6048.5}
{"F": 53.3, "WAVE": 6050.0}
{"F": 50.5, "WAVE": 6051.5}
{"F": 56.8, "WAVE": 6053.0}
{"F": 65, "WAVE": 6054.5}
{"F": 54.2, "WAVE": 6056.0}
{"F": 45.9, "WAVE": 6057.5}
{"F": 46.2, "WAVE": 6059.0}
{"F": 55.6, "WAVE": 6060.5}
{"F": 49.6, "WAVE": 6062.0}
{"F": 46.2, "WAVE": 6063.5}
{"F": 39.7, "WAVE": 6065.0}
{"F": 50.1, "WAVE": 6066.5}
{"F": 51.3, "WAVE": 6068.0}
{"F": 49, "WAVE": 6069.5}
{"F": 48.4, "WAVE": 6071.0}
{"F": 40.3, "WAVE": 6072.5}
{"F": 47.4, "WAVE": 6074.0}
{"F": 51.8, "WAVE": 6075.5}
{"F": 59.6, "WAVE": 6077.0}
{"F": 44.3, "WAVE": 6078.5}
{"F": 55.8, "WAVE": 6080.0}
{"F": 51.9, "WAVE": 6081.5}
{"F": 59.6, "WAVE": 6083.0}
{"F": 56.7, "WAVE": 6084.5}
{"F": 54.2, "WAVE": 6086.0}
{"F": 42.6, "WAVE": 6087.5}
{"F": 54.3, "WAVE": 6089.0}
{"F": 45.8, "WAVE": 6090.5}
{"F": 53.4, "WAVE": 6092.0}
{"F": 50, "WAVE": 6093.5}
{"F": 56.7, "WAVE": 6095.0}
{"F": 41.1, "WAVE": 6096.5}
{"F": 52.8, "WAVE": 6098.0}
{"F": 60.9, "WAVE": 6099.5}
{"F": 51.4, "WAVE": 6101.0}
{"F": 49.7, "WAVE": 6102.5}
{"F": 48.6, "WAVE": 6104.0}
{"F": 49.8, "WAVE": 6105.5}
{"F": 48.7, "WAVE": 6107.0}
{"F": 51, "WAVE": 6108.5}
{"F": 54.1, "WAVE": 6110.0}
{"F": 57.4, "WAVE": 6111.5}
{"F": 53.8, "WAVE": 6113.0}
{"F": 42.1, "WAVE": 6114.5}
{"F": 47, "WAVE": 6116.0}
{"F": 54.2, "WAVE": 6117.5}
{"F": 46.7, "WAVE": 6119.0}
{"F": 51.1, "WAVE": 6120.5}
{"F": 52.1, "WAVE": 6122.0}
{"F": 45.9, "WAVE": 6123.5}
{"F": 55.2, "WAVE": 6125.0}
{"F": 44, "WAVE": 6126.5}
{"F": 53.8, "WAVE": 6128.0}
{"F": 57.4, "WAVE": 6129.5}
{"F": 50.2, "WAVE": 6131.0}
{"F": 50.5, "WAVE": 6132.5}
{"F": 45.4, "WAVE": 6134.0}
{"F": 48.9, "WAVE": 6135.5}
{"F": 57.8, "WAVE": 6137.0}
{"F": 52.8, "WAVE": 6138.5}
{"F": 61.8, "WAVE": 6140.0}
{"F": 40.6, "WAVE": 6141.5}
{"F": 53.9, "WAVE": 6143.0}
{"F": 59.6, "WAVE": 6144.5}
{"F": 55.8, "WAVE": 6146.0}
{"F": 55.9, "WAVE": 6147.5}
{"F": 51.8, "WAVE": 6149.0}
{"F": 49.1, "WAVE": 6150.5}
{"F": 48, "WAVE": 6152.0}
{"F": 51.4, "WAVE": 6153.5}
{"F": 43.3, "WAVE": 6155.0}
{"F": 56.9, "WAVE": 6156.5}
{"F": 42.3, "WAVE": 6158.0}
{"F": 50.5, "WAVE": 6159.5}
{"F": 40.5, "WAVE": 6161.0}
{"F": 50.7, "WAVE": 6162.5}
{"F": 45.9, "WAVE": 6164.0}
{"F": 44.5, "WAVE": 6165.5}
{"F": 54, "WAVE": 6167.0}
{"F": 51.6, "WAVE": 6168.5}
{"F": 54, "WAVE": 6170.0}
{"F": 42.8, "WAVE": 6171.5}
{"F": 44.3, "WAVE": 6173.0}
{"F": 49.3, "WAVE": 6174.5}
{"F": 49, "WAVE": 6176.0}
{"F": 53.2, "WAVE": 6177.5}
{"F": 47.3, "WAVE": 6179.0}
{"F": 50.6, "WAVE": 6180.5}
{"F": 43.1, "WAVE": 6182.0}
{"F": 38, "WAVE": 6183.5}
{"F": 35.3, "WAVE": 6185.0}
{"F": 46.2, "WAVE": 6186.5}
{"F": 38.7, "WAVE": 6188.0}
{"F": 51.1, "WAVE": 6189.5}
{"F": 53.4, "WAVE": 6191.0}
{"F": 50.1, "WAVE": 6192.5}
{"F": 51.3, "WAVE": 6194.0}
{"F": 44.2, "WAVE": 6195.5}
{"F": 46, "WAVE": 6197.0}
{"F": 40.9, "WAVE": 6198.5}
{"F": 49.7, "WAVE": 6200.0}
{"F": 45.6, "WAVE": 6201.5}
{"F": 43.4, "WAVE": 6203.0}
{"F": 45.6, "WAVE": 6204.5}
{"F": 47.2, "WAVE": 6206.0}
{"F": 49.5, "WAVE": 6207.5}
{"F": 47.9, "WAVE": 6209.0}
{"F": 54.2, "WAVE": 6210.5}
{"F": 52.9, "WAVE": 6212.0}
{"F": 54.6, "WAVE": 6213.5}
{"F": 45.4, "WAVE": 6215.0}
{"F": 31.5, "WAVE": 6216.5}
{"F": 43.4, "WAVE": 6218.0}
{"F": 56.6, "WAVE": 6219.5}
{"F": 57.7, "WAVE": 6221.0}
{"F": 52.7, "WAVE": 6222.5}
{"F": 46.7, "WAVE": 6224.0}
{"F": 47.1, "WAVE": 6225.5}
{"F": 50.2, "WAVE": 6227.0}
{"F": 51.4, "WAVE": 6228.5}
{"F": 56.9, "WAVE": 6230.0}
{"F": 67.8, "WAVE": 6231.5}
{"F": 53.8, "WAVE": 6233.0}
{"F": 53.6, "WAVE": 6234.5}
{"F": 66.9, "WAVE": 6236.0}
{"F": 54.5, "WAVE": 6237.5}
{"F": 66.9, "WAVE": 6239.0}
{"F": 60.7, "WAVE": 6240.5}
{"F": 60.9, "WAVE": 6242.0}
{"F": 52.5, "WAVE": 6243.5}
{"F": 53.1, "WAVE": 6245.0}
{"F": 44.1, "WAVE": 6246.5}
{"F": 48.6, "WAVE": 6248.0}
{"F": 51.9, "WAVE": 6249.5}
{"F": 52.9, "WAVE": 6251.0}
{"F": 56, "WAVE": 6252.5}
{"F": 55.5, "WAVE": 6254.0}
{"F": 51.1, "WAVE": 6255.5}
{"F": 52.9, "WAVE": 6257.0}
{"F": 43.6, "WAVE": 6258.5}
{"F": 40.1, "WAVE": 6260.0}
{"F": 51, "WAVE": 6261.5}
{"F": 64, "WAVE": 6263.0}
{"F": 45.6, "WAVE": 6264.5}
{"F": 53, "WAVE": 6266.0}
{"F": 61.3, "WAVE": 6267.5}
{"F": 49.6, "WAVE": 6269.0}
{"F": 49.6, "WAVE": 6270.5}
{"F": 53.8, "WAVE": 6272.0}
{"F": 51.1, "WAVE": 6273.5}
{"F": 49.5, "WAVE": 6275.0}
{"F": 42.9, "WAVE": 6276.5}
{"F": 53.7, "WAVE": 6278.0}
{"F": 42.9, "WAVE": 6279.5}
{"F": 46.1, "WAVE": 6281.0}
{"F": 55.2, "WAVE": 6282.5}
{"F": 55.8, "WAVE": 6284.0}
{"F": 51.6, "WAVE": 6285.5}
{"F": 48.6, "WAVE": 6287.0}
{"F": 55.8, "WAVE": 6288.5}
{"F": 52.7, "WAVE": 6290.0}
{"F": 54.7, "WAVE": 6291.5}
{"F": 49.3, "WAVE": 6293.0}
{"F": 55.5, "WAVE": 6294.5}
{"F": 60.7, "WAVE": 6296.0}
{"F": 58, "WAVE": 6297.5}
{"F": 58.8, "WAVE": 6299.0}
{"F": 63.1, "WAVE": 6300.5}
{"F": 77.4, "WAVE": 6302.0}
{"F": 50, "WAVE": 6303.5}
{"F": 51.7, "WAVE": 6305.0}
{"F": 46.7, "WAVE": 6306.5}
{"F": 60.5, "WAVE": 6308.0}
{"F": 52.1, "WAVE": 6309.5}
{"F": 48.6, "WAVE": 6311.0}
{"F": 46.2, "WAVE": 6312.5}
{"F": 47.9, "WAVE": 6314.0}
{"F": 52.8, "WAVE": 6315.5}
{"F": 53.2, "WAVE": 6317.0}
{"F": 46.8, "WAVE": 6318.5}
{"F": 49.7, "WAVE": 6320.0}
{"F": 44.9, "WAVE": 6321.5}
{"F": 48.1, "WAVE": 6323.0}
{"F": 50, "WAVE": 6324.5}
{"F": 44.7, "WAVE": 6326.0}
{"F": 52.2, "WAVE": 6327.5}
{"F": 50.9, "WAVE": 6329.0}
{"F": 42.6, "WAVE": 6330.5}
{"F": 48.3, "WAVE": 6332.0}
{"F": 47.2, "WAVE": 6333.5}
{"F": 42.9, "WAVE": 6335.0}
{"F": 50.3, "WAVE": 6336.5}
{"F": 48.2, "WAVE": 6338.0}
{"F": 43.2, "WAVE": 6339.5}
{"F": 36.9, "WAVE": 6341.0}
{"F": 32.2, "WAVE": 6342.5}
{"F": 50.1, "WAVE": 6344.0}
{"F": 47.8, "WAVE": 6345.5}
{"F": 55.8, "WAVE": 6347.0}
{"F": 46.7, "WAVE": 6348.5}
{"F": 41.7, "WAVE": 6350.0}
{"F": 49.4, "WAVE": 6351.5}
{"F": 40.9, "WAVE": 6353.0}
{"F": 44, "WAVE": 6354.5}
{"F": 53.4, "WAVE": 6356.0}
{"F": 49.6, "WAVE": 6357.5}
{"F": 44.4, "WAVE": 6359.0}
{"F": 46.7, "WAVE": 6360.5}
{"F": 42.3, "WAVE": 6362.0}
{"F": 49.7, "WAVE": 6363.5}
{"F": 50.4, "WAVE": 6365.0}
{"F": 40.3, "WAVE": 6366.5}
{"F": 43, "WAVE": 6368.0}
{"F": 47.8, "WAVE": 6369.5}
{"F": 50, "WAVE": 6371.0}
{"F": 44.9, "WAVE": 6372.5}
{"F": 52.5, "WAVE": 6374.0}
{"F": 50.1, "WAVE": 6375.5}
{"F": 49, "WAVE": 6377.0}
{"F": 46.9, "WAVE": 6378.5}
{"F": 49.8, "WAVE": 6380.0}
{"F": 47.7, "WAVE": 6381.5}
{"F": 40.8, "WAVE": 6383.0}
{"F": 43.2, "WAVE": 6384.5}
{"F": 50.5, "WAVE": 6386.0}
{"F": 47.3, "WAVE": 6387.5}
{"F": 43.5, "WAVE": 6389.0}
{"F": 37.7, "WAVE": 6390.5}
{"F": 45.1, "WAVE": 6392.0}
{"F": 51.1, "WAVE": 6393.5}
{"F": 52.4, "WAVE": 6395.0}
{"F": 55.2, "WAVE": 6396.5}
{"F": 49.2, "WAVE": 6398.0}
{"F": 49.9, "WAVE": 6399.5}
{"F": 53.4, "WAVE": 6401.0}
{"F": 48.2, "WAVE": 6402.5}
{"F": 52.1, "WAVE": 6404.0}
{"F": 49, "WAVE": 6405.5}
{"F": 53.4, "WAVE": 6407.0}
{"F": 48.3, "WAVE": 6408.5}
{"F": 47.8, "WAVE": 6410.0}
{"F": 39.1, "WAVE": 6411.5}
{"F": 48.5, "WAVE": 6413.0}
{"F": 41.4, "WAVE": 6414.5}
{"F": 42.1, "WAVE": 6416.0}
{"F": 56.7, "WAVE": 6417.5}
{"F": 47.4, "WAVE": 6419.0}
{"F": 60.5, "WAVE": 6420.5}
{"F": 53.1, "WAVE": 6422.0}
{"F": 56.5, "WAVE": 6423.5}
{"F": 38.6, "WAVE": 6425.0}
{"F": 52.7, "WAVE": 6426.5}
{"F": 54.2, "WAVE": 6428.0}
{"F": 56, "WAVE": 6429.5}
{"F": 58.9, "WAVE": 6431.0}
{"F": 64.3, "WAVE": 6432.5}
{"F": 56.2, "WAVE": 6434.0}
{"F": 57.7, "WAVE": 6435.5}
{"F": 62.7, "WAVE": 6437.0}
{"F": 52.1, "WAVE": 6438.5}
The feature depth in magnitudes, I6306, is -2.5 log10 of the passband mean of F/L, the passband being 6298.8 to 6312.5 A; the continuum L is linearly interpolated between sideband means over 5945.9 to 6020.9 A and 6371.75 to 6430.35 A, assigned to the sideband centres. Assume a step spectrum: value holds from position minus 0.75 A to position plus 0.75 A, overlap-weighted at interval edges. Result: -0.15 mag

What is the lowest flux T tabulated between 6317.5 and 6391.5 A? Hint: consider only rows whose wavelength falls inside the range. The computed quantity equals 32.2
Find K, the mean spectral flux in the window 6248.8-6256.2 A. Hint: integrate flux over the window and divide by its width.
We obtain 53.5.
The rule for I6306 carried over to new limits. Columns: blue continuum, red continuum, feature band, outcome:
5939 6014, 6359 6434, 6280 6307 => -0.13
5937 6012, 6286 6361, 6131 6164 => -0.03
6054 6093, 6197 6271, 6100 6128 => 0.01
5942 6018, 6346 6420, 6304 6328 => -0.04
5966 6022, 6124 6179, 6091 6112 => -0.04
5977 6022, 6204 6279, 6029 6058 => -0.08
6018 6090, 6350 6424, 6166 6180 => 0.01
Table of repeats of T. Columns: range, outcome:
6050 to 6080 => 39.7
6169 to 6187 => 35.3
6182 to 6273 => 31.5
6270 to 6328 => 42.9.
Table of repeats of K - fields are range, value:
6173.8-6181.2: 49.9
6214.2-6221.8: 47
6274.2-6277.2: 46.3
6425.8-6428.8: 53.5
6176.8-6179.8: 50.2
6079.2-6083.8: 55.7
